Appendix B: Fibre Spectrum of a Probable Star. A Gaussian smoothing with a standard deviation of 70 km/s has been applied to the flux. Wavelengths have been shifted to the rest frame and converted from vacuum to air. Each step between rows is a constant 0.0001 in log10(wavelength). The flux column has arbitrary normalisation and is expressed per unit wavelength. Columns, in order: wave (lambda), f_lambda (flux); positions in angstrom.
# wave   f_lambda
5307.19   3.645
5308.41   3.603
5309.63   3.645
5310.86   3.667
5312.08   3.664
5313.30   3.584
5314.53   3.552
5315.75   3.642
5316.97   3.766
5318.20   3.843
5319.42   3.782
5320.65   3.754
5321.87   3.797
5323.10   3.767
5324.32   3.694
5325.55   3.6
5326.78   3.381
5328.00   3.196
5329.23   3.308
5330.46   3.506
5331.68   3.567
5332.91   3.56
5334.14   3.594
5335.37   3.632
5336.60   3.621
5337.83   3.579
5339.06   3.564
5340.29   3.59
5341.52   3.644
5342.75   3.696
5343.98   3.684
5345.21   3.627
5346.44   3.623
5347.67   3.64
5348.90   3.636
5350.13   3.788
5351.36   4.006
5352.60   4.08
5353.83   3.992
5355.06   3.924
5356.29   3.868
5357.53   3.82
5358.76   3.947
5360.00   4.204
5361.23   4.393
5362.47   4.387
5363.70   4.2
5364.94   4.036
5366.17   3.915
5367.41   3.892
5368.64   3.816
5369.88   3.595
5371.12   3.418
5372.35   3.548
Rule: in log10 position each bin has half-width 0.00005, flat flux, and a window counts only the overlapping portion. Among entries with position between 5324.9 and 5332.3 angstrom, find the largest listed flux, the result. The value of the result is 3.6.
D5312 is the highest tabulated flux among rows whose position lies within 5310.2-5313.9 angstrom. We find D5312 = 3.667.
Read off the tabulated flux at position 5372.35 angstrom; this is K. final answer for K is 3.548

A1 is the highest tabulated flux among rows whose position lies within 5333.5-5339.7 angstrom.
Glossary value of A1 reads 3.632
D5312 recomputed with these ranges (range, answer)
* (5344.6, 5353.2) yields 4.08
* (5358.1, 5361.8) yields 4.393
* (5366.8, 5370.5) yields 3.892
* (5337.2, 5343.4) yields 3.696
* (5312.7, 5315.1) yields 3.584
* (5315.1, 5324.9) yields 3.843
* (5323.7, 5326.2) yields 3.694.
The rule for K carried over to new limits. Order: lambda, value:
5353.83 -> 3.992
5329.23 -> 3.308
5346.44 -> 3.623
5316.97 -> 3.766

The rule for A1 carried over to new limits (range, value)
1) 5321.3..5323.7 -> 3.797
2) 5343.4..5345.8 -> 3.684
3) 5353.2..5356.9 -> 3.992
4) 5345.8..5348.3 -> 3.64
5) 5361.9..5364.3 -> 4.387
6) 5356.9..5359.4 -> 3.947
